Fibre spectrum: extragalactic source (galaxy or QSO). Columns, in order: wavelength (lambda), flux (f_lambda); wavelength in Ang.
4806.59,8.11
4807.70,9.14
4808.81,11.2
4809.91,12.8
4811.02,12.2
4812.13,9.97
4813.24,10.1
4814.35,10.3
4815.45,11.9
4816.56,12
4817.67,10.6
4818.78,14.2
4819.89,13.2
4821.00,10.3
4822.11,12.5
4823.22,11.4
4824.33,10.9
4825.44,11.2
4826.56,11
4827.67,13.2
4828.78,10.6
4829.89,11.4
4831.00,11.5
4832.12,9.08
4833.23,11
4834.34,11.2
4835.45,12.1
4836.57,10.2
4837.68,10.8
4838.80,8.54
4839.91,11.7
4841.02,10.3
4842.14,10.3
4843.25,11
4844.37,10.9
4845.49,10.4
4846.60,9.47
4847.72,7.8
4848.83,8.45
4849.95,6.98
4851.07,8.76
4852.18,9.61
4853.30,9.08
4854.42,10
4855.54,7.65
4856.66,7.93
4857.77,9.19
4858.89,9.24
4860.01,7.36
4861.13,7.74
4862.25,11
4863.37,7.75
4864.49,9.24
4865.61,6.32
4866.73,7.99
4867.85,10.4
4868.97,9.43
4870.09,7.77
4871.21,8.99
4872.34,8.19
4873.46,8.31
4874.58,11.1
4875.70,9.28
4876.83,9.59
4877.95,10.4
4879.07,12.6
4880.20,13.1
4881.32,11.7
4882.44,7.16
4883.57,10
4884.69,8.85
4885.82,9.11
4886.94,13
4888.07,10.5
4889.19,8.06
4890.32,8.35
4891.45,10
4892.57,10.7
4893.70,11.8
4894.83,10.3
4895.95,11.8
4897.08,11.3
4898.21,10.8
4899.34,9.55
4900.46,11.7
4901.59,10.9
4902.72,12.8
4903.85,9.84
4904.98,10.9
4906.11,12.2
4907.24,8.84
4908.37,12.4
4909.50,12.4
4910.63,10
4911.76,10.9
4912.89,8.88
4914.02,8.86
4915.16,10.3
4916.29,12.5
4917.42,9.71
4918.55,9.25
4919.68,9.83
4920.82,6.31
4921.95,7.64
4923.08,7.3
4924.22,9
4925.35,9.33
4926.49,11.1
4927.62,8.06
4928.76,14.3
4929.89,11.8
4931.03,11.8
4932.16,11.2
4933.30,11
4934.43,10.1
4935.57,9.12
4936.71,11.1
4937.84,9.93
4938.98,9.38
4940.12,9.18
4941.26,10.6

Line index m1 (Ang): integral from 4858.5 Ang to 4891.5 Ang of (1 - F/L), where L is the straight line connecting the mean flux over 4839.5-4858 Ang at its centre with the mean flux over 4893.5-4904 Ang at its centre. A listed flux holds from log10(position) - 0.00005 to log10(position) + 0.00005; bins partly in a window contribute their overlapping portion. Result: 2.8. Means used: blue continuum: 9.37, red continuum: 11.1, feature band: 9.41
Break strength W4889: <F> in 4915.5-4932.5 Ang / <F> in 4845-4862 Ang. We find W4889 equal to 1.1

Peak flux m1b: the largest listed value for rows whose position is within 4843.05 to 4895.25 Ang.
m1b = 13.1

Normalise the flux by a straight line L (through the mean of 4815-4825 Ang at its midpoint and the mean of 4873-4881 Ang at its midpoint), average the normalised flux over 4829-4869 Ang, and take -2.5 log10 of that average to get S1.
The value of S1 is 0.19 mag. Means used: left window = 11.9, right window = 10.7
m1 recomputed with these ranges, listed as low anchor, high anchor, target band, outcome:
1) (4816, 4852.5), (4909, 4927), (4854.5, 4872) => 2.9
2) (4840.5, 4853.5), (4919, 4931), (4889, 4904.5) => -1.8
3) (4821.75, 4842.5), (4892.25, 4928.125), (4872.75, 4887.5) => 0.3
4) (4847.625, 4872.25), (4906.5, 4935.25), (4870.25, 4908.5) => -4.2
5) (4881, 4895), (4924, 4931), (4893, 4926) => 0.3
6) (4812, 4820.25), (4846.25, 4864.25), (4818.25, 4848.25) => -2.0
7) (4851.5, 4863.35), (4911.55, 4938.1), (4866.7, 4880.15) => -0.9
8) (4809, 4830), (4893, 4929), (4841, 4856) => 2.5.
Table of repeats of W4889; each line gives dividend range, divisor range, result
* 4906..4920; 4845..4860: 1.19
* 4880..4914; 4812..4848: 0.96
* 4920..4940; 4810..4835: 0.87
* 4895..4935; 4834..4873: 1.13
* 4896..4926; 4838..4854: 1.06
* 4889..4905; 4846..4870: 1.23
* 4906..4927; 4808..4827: 0.85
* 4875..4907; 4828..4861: 1.08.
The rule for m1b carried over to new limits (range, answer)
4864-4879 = 11.1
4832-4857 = 12.1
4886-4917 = 13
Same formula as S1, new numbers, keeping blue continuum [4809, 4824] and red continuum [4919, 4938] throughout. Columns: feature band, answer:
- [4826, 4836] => 0.02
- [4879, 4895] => 0.03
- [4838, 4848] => 0.11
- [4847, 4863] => 0.27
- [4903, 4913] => -0.06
